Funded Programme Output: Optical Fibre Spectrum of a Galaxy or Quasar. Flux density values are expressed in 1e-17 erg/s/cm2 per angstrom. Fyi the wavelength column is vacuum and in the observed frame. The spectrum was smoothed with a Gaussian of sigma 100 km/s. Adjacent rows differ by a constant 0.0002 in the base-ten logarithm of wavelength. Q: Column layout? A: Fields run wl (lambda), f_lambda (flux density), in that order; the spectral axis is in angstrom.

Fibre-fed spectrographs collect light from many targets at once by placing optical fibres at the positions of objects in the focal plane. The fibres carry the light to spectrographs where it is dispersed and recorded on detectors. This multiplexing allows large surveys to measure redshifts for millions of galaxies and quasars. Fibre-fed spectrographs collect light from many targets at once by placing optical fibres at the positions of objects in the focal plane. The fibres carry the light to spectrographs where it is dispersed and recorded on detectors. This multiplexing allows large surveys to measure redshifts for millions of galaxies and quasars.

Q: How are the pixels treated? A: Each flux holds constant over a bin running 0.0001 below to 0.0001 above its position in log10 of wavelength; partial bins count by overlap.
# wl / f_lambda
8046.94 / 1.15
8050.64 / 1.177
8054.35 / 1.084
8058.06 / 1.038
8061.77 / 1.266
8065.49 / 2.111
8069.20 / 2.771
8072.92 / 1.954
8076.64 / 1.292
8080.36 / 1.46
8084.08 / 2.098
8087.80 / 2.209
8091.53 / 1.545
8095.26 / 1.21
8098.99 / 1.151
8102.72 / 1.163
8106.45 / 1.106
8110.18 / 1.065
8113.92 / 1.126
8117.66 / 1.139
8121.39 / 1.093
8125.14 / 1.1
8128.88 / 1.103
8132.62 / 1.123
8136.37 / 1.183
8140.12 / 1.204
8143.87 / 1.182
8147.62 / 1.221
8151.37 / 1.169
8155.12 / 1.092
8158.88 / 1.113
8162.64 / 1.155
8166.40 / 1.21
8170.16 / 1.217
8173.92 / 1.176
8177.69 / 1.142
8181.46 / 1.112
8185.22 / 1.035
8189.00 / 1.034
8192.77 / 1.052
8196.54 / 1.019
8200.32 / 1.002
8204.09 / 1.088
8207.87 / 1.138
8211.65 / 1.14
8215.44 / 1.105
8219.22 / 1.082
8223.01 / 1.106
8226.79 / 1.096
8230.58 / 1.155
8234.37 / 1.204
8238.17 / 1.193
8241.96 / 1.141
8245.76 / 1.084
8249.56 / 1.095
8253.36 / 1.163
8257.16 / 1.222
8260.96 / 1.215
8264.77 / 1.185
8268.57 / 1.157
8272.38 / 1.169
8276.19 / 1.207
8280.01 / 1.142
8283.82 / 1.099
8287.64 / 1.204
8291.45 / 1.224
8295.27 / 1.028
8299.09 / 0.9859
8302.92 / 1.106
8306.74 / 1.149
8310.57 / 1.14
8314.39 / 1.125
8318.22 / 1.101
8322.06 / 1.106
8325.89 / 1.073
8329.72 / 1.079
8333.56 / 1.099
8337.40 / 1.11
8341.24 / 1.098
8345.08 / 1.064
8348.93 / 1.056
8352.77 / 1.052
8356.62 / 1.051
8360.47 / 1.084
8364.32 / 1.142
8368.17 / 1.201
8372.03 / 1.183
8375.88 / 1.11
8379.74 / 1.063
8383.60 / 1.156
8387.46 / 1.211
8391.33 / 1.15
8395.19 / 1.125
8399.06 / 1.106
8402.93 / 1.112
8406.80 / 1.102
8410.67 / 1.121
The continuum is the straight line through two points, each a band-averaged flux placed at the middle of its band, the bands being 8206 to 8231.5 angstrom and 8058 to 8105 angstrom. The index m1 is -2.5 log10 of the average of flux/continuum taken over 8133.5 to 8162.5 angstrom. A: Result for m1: 0.20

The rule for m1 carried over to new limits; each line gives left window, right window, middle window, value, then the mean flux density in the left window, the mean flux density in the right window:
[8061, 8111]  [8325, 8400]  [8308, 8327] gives 0.08 mag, 1.62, 1.11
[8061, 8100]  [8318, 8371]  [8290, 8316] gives 0.09 mag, 1.76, 1.1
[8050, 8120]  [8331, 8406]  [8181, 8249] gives 0.19 mag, 1.47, 1.11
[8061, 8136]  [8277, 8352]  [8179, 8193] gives 0.23 mag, 1.45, 1.11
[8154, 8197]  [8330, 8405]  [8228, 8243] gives -0.05 mag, 1.12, 1.11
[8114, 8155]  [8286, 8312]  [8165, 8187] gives -0.01 mag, 1.15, 1.12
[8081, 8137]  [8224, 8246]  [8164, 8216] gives 0.09 mag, 1.3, 1.15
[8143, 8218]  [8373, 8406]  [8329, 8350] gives 0.04 mag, 1.12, 1.13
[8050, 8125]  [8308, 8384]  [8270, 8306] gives 0.05 mag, 1.45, 1.1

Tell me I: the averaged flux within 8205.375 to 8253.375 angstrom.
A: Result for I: 1.13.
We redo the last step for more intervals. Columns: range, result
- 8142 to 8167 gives 1.16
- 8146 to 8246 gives 1.12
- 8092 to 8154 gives 1.15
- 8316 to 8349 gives 1.09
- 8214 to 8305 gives 1.14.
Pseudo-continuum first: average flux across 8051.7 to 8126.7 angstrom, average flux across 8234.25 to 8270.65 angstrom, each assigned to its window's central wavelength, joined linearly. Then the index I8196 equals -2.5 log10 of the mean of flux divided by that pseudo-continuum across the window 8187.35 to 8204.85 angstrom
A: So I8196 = 0.21 mag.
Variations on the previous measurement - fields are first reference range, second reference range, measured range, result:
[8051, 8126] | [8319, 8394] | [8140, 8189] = 0.18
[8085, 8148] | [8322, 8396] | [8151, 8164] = 0.09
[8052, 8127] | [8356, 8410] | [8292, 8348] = 0.10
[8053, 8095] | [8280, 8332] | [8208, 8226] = 0.20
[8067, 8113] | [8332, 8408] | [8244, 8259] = 0.15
